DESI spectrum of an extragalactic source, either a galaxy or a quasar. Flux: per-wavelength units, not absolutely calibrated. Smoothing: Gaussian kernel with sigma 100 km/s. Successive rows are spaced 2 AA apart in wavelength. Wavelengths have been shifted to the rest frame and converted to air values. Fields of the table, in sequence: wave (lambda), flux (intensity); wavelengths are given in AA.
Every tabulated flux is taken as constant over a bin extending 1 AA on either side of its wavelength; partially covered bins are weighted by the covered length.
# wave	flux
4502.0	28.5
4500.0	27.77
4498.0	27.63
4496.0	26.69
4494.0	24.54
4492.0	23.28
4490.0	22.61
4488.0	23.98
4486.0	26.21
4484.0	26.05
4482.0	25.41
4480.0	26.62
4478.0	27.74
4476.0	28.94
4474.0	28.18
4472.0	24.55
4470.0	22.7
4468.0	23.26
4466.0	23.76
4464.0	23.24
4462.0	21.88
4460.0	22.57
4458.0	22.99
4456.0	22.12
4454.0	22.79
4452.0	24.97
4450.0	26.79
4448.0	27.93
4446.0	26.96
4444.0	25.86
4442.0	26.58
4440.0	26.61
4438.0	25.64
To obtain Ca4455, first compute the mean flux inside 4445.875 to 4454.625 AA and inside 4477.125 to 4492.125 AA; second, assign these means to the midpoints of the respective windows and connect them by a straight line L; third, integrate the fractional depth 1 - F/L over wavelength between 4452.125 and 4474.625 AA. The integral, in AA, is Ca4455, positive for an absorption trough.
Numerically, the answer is 2.0 AA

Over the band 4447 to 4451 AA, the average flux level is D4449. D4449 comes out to 27.4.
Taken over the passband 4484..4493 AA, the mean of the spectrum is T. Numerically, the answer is 24.2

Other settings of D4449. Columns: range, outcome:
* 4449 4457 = 24.2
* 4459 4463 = 22.2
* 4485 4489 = 25.1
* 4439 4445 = 26.3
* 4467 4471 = 23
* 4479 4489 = 25.7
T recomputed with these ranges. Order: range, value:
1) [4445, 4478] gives 24.7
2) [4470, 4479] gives 26.8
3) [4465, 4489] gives 25.6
